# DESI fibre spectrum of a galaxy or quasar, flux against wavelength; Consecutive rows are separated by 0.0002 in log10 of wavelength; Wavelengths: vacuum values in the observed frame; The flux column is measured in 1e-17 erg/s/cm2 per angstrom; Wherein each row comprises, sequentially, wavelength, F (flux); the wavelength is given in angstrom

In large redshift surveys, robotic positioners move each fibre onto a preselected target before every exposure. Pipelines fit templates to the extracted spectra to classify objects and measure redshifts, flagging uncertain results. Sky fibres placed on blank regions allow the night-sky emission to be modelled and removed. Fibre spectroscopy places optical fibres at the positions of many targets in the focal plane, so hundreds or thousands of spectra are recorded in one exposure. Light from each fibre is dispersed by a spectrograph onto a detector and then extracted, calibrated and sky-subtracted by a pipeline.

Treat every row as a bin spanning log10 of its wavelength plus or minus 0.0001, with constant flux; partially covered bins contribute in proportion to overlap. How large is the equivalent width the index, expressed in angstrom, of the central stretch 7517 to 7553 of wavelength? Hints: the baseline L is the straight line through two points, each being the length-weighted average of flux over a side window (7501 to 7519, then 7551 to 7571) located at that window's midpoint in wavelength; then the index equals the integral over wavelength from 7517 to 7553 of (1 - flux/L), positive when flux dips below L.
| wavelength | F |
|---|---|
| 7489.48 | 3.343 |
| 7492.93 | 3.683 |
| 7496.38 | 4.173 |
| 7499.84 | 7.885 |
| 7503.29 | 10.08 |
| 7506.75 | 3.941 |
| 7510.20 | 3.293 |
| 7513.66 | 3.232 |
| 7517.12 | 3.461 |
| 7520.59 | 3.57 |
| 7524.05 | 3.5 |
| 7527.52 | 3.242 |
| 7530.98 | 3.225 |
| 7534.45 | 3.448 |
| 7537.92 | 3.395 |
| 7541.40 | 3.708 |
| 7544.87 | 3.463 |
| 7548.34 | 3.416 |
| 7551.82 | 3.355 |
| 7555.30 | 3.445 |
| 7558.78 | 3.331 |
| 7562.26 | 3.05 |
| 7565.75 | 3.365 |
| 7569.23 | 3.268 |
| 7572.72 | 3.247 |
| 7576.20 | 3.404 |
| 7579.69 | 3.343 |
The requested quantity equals 5.7 angstrom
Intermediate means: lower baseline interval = 4.89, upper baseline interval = 3.3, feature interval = 3.43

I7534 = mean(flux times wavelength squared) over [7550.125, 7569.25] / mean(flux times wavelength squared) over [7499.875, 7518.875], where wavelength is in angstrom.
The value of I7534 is 0.66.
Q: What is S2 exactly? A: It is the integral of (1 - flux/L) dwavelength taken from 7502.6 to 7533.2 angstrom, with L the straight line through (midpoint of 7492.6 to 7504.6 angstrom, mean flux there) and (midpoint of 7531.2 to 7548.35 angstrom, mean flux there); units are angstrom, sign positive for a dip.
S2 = 7.4 angstrom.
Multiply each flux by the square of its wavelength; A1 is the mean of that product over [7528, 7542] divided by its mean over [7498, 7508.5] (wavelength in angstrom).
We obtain 0.47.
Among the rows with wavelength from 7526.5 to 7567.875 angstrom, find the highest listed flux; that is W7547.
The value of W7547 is 3.708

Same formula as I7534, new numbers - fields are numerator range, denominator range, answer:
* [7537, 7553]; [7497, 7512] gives 0.57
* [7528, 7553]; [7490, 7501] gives 0.71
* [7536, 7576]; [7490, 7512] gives 0.63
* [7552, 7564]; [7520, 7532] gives 0.98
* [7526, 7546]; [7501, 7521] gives 0.72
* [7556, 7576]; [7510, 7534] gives 0.98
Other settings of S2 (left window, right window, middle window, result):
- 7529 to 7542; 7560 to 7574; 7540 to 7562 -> -0.6 angstrom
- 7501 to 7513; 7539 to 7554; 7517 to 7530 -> 3.6 angstrom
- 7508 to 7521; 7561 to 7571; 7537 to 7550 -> -0.8 angstrom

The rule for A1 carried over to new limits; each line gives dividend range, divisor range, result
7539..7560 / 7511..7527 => 1.02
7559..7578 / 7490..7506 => 0.55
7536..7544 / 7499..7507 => 0.45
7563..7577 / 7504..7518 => 0.85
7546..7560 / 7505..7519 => 0.98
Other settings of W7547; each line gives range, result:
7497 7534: 10.08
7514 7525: 3.57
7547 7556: 3.445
